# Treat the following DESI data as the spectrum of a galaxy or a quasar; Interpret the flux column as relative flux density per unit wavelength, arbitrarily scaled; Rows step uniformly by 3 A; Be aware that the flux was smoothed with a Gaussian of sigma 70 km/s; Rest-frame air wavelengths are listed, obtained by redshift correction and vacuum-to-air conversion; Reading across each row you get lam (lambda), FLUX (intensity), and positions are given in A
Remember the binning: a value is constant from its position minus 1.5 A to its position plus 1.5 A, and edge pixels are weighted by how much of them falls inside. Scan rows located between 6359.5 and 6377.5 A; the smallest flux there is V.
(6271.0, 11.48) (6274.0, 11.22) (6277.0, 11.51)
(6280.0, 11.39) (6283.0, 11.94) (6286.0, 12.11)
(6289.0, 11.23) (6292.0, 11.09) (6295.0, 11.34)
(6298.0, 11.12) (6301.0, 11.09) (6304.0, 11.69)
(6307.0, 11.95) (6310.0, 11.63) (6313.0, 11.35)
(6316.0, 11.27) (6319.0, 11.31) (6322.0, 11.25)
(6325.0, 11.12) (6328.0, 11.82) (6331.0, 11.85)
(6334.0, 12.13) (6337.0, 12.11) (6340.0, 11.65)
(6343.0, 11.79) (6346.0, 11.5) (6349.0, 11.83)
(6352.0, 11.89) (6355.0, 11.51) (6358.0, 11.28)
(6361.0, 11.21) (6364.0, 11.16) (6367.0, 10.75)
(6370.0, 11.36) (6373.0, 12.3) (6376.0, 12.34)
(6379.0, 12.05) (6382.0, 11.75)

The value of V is 10.75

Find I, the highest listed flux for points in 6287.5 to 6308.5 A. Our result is 11.95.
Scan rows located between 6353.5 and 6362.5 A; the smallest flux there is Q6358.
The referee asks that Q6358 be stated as 11.21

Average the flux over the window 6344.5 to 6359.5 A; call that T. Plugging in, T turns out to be 11.6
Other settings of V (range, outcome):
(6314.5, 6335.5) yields 11.12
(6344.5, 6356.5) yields 11.5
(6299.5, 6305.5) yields 11.09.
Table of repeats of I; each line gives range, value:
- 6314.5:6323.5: 11.31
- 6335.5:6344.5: 12.11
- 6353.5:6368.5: 11.51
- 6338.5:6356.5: 11.89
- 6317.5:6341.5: 12.13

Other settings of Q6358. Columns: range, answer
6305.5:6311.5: 11.63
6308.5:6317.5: 11.27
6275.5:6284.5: 11.39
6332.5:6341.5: 11.65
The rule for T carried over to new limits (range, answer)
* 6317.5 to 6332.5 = 11.5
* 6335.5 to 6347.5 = 11.8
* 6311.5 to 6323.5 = 11.3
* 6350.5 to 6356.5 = 11.7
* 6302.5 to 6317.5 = 11.6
